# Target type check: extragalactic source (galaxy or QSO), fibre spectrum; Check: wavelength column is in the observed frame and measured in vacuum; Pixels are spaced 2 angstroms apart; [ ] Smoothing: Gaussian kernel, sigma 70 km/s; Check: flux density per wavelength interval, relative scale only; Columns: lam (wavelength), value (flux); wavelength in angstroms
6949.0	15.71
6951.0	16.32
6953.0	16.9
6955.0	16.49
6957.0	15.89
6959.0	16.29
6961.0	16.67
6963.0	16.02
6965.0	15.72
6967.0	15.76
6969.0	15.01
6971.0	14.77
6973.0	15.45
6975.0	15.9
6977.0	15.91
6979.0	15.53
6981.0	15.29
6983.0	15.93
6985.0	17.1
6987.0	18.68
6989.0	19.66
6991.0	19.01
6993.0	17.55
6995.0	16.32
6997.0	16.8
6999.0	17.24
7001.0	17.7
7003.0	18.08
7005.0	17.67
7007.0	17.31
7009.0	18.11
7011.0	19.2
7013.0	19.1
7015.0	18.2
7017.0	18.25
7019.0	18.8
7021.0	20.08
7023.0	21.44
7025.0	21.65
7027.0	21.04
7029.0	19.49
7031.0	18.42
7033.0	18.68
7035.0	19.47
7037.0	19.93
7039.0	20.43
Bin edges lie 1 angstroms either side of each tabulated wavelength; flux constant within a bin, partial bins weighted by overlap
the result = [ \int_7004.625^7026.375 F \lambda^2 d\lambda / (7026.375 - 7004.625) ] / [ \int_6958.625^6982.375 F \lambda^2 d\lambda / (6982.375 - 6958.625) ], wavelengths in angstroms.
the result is 1.24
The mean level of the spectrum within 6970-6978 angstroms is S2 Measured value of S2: 15.5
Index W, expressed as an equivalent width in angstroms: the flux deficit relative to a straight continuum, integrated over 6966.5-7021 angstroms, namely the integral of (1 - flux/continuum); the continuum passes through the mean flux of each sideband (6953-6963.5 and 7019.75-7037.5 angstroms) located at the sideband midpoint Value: 2.8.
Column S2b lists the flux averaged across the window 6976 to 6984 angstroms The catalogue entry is 15.7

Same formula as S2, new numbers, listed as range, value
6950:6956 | 16.6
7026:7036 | 19.4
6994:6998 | 16.6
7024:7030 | 20.7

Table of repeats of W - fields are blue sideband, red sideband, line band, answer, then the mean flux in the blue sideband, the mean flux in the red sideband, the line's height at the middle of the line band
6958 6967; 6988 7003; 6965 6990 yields 0.98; 16.1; 17.8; 16.9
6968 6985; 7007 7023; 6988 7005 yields -0.50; 15.6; 18.9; 17.3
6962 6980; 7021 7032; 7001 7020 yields 0.71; 15.6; 20.4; 19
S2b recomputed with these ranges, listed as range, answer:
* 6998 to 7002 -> 17.5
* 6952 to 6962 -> 16.4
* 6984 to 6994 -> 18.4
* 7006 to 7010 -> 17.7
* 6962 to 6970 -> 15.6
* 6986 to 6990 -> 19.2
